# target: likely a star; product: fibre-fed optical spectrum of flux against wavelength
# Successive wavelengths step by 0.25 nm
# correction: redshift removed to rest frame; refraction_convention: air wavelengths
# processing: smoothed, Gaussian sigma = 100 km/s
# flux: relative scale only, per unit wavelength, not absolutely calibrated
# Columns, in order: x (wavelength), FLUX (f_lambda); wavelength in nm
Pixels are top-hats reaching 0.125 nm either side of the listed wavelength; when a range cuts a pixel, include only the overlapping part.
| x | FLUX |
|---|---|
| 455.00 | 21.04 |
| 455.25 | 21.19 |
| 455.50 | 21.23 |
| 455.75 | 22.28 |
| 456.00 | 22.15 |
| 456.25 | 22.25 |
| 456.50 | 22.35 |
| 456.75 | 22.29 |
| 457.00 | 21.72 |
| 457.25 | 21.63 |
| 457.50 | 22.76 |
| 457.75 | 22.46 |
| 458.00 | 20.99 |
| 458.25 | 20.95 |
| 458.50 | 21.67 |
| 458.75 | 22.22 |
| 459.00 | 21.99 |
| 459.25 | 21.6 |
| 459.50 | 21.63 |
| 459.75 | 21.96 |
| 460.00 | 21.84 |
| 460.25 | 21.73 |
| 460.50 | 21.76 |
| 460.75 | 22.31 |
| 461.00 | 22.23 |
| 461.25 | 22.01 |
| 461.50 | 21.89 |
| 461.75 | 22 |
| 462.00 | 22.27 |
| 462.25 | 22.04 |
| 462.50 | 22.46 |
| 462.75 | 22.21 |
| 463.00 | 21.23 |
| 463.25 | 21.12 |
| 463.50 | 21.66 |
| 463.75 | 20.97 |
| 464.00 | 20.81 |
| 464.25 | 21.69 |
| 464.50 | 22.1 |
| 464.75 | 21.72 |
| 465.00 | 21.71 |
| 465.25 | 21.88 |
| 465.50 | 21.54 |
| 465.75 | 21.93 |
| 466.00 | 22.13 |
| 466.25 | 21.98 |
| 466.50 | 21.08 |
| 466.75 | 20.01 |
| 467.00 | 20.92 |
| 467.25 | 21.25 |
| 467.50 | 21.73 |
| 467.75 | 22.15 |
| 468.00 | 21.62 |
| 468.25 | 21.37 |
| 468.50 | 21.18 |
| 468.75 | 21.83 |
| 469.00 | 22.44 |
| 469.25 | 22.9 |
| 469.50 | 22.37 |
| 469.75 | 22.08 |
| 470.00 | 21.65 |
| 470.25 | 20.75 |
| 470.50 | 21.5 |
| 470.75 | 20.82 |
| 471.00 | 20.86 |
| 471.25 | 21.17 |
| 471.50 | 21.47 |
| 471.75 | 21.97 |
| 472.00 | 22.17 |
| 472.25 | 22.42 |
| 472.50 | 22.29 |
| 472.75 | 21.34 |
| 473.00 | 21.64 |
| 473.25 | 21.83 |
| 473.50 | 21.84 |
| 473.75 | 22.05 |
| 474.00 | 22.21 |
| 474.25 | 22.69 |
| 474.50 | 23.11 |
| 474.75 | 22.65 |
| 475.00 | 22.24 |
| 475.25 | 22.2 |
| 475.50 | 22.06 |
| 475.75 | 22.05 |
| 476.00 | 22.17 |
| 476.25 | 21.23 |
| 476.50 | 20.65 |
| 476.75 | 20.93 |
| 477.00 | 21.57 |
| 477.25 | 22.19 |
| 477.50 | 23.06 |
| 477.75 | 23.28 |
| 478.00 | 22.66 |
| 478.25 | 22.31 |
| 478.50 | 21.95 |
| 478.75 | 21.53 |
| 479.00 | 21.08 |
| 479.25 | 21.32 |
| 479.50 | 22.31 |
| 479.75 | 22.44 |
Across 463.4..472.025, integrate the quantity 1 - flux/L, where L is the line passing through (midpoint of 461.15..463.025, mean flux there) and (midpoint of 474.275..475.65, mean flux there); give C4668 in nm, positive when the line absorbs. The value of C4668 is 0.25 nm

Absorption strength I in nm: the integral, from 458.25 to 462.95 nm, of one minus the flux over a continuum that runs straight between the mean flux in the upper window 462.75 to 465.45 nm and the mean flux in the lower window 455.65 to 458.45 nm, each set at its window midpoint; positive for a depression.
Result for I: -0.04 nm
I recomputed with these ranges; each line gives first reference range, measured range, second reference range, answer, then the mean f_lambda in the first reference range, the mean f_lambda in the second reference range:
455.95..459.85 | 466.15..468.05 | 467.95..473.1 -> 0.038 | 21.9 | 21.7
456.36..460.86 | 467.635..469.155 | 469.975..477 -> 0.002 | 21.9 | 21.8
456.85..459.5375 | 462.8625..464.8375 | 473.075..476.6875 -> 0.042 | 21.8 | 22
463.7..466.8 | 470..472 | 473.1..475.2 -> 0.067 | 21.6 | 22.3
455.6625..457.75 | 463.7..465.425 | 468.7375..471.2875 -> 0.025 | 22.2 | 21.7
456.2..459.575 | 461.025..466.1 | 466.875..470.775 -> 0.001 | 21.9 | 21.7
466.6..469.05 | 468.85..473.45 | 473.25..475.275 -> 0.028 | 21.4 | 22.3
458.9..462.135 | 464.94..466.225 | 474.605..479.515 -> 0.005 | 21.9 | 22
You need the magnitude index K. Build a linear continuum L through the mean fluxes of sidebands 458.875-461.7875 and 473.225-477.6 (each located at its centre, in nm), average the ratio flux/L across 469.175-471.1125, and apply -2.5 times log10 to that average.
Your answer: 0.02 mag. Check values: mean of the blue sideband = 21.9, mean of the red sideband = 22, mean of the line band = 21.6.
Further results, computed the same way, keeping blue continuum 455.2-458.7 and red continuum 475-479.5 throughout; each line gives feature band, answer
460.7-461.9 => -0.01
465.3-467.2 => 0.03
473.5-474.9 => -0.03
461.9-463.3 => 0.00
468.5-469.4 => -0.02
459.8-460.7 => 0.00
